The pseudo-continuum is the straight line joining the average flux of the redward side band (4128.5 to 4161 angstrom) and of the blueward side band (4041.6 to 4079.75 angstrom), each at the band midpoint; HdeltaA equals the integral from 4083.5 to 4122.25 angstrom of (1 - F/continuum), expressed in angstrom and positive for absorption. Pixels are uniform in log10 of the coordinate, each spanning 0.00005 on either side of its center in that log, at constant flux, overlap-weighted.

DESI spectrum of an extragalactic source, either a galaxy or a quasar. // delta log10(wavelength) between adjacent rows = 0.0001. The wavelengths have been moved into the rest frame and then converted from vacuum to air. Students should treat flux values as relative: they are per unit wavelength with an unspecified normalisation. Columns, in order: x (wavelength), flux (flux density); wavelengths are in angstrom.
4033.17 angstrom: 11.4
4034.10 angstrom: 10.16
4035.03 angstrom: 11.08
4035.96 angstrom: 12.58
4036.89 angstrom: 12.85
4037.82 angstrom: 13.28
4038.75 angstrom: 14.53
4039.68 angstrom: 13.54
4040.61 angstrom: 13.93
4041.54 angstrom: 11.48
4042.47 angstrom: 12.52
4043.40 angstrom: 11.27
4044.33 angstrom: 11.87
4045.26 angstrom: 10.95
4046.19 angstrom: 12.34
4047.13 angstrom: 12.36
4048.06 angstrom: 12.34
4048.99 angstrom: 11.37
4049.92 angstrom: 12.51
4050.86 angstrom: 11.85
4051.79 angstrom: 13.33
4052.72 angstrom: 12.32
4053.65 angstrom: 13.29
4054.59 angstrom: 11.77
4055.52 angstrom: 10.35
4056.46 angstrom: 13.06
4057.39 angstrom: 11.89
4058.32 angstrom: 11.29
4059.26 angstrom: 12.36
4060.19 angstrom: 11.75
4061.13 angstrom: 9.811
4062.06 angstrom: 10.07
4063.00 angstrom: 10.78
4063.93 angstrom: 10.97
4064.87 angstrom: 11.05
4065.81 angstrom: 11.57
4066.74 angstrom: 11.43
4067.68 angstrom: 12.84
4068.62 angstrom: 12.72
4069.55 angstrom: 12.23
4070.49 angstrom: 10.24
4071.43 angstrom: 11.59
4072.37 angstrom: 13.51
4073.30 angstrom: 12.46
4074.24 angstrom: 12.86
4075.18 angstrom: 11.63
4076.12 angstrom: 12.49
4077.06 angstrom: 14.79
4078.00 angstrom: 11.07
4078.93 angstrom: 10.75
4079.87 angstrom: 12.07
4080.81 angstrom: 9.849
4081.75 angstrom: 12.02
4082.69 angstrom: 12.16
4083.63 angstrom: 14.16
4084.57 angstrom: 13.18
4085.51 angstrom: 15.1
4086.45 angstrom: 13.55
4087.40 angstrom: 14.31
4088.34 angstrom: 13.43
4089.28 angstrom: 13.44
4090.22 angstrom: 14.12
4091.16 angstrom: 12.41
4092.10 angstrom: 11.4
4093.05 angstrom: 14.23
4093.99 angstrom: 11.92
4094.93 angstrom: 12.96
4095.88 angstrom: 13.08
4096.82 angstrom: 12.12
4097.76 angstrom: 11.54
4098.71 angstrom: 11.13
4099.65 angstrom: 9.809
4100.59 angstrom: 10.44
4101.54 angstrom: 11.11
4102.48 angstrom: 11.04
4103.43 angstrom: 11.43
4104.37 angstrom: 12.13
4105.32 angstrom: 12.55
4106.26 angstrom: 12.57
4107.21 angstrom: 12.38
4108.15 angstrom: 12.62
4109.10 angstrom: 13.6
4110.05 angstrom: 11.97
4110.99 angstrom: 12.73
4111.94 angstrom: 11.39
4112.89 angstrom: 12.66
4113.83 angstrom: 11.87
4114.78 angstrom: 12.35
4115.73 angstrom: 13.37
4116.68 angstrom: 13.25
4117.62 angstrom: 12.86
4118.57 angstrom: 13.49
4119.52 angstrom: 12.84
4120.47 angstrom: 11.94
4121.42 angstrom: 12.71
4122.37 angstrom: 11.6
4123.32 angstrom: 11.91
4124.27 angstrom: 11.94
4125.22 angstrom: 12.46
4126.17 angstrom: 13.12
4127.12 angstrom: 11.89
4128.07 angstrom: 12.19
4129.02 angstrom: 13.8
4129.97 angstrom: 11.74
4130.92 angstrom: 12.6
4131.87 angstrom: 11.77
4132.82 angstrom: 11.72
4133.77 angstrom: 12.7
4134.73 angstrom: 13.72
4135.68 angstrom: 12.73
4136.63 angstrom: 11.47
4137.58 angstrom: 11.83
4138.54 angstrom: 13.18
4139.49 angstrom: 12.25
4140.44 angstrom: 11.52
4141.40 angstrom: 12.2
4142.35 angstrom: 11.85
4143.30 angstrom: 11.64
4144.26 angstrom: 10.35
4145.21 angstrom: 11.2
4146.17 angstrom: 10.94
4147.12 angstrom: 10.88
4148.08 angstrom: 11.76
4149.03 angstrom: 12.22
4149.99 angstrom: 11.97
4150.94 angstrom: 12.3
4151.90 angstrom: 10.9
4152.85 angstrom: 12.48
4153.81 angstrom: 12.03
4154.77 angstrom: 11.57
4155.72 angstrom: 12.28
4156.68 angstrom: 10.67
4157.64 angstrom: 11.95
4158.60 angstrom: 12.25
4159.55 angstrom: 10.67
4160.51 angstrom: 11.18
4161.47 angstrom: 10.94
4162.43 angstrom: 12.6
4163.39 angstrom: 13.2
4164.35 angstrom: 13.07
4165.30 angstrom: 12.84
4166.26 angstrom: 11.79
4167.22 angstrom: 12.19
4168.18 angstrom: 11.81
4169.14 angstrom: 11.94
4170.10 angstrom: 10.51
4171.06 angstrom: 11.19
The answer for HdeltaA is -2.1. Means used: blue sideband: 11.9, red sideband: 11.9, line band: 12.5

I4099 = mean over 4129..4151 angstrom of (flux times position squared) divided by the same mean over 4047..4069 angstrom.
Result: 1.1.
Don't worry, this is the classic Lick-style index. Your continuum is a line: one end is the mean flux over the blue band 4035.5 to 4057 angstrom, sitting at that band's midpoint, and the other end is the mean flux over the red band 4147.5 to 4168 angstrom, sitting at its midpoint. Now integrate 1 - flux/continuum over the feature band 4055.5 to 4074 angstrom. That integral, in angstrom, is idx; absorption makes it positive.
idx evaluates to 1.04 angstrom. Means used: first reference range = 12.4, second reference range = 11.9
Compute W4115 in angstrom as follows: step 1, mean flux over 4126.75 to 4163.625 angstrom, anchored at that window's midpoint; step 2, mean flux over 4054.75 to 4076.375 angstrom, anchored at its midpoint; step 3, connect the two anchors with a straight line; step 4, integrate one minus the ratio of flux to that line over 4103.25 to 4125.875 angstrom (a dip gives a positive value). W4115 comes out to -1.2 angstrom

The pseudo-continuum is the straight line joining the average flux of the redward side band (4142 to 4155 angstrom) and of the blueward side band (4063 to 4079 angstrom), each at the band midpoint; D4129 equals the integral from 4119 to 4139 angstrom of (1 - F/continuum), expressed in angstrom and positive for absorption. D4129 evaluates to -1.2 angstrom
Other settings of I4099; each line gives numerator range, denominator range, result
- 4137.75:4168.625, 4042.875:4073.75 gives 1.05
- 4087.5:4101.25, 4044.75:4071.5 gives 1.07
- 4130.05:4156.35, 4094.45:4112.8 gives 1.02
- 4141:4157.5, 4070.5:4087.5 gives 0.96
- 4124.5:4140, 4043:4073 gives 1.09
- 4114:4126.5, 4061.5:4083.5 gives 1.09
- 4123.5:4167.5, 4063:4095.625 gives 0.99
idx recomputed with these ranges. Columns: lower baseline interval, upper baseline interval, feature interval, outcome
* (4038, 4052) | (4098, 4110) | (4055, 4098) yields -0.7 angstrom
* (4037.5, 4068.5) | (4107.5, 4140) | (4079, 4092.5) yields -0.7 angstrom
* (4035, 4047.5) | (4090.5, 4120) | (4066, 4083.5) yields 0.4 angstrom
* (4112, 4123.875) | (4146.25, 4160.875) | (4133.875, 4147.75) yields 0.1 angstrom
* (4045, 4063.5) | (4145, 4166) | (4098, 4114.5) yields -0.1 angstrom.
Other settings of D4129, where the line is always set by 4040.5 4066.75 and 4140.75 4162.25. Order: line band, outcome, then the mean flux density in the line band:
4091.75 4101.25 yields -0.14 angstrom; 11.8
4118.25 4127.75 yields -0.61 angstrom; 12.4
